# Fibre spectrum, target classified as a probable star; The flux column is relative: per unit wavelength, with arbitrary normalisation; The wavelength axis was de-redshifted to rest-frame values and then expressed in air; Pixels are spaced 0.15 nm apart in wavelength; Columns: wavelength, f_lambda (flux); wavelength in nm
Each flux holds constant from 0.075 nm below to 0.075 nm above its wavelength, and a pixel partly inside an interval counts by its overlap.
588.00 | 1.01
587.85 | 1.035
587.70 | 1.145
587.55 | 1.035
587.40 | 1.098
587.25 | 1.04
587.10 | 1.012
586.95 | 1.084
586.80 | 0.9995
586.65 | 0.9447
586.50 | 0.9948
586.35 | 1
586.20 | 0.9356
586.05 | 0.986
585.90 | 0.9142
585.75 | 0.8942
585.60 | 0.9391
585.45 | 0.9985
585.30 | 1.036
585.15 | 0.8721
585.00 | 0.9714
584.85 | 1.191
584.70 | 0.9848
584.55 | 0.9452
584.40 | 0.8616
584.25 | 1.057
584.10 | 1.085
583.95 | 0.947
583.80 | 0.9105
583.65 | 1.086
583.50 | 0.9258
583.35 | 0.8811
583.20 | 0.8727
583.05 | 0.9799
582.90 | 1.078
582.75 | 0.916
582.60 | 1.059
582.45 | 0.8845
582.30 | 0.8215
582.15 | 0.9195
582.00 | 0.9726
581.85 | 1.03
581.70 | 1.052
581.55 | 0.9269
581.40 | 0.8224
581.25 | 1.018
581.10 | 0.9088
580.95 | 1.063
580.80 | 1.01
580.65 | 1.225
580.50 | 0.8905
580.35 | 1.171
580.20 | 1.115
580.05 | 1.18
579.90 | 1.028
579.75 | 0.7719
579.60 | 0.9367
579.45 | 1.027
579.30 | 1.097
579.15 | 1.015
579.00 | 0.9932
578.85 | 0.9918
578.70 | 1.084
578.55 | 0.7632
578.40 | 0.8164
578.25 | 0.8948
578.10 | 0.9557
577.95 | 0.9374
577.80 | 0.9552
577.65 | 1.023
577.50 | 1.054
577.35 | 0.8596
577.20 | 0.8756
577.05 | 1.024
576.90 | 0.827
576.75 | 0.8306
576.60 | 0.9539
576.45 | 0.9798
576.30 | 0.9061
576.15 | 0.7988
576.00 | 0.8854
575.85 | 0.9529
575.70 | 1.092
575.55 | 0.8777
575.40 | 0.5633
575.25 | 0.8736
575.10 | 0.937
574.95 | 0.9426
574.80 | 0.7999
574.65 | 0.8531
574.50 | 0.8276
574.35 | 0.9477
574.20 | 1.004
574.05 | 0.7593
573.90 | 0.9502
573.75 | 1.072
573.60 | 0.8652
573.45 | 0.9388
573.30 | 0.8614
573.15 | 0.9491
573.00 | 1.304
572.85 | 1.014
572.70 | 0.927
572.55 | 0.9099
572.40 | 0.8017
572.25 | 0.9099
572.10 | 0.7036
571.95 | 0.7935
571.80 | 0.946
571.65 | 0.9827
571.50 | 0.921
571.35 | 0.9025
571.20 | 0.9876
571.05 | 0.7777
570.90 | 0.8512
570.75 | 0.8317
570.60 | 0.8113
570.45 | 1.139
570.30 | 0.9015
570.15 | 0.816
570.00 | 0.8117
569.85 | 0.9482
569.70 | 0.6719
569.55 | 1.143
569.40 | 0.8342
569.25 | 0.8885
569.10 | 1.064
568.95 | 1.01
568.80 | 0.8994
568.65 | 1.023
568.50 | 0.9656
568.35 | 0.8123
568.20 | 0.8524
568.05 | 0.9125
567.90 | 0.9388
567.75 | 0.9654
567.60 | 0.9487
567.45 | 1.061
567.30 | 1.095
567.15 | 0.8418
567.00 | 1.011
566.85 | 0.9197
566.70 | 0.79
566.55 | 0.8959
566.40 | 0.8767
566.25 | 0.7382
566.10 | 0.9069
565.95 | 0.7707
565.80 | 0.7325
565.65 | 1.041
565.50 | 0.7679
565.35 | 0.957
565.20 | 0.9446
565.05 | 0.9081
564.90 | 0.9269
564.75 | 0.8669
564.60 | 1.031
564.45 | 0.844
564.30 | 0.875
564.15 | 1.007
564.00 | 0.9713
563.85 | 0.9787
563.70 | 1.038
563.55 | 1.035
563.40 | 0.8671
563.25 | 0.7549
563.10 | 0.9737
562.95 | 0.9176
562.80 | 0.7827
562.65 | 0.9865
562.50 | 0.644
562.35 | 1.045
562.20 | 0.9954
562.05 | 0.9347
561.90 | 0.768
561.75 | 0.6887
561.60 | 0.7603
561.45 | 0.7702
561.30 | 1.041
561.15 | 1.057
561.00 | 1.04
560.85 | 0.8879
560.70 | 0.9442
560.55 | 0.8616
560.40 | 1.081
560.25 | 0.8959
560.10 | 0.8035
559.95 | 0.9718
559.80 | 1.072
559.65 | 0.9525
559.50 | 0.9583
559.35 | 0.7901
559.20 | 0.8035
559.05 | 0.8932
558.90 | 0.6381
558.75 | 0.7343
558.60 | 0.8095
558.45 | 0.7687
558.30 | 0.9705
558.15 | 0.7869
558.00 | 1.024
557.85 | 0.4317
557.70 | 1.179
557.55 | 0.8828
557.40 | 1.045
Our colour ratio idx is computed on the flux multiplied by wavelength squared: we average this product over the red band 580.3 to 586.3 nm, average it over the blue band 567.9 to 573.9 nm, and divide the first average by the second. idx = 1.1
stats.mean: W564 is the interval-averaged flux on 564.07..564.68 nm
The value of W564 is 0.939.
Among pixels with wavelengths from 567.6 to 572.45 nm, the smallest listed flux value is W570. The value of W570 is 0.6719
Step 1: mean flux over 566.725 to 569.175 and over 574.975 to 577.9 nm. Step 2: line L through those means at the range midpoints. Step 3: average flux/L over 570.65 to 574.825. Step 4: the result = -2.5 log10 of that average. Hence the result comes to 0.025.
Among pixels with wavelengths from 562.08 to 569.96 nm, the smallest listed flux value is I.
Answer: 0.644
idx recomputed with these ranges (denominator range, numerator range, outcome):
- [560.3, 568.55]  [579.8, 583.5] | 1.16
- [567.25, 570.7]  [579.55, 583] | 1.11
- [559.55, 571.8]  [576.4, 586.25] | 1.12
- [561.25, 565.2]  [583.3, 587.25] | 1.18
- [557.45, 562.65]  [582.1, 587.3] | 1.20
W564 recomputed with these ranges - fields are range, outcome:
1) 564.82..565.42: 0.933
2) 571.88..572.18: 0.75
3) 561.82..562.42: 0.933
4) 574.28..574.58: 0.886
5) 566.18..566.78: 0.827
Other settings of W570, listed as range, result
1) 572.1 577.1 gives 0.5633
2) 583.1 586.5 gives 0.8616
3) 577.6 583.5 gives 0.7632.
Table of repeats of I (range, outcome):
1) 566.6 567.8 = 0.79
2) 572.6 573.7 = 0.8614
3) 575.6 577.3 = 0.7988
